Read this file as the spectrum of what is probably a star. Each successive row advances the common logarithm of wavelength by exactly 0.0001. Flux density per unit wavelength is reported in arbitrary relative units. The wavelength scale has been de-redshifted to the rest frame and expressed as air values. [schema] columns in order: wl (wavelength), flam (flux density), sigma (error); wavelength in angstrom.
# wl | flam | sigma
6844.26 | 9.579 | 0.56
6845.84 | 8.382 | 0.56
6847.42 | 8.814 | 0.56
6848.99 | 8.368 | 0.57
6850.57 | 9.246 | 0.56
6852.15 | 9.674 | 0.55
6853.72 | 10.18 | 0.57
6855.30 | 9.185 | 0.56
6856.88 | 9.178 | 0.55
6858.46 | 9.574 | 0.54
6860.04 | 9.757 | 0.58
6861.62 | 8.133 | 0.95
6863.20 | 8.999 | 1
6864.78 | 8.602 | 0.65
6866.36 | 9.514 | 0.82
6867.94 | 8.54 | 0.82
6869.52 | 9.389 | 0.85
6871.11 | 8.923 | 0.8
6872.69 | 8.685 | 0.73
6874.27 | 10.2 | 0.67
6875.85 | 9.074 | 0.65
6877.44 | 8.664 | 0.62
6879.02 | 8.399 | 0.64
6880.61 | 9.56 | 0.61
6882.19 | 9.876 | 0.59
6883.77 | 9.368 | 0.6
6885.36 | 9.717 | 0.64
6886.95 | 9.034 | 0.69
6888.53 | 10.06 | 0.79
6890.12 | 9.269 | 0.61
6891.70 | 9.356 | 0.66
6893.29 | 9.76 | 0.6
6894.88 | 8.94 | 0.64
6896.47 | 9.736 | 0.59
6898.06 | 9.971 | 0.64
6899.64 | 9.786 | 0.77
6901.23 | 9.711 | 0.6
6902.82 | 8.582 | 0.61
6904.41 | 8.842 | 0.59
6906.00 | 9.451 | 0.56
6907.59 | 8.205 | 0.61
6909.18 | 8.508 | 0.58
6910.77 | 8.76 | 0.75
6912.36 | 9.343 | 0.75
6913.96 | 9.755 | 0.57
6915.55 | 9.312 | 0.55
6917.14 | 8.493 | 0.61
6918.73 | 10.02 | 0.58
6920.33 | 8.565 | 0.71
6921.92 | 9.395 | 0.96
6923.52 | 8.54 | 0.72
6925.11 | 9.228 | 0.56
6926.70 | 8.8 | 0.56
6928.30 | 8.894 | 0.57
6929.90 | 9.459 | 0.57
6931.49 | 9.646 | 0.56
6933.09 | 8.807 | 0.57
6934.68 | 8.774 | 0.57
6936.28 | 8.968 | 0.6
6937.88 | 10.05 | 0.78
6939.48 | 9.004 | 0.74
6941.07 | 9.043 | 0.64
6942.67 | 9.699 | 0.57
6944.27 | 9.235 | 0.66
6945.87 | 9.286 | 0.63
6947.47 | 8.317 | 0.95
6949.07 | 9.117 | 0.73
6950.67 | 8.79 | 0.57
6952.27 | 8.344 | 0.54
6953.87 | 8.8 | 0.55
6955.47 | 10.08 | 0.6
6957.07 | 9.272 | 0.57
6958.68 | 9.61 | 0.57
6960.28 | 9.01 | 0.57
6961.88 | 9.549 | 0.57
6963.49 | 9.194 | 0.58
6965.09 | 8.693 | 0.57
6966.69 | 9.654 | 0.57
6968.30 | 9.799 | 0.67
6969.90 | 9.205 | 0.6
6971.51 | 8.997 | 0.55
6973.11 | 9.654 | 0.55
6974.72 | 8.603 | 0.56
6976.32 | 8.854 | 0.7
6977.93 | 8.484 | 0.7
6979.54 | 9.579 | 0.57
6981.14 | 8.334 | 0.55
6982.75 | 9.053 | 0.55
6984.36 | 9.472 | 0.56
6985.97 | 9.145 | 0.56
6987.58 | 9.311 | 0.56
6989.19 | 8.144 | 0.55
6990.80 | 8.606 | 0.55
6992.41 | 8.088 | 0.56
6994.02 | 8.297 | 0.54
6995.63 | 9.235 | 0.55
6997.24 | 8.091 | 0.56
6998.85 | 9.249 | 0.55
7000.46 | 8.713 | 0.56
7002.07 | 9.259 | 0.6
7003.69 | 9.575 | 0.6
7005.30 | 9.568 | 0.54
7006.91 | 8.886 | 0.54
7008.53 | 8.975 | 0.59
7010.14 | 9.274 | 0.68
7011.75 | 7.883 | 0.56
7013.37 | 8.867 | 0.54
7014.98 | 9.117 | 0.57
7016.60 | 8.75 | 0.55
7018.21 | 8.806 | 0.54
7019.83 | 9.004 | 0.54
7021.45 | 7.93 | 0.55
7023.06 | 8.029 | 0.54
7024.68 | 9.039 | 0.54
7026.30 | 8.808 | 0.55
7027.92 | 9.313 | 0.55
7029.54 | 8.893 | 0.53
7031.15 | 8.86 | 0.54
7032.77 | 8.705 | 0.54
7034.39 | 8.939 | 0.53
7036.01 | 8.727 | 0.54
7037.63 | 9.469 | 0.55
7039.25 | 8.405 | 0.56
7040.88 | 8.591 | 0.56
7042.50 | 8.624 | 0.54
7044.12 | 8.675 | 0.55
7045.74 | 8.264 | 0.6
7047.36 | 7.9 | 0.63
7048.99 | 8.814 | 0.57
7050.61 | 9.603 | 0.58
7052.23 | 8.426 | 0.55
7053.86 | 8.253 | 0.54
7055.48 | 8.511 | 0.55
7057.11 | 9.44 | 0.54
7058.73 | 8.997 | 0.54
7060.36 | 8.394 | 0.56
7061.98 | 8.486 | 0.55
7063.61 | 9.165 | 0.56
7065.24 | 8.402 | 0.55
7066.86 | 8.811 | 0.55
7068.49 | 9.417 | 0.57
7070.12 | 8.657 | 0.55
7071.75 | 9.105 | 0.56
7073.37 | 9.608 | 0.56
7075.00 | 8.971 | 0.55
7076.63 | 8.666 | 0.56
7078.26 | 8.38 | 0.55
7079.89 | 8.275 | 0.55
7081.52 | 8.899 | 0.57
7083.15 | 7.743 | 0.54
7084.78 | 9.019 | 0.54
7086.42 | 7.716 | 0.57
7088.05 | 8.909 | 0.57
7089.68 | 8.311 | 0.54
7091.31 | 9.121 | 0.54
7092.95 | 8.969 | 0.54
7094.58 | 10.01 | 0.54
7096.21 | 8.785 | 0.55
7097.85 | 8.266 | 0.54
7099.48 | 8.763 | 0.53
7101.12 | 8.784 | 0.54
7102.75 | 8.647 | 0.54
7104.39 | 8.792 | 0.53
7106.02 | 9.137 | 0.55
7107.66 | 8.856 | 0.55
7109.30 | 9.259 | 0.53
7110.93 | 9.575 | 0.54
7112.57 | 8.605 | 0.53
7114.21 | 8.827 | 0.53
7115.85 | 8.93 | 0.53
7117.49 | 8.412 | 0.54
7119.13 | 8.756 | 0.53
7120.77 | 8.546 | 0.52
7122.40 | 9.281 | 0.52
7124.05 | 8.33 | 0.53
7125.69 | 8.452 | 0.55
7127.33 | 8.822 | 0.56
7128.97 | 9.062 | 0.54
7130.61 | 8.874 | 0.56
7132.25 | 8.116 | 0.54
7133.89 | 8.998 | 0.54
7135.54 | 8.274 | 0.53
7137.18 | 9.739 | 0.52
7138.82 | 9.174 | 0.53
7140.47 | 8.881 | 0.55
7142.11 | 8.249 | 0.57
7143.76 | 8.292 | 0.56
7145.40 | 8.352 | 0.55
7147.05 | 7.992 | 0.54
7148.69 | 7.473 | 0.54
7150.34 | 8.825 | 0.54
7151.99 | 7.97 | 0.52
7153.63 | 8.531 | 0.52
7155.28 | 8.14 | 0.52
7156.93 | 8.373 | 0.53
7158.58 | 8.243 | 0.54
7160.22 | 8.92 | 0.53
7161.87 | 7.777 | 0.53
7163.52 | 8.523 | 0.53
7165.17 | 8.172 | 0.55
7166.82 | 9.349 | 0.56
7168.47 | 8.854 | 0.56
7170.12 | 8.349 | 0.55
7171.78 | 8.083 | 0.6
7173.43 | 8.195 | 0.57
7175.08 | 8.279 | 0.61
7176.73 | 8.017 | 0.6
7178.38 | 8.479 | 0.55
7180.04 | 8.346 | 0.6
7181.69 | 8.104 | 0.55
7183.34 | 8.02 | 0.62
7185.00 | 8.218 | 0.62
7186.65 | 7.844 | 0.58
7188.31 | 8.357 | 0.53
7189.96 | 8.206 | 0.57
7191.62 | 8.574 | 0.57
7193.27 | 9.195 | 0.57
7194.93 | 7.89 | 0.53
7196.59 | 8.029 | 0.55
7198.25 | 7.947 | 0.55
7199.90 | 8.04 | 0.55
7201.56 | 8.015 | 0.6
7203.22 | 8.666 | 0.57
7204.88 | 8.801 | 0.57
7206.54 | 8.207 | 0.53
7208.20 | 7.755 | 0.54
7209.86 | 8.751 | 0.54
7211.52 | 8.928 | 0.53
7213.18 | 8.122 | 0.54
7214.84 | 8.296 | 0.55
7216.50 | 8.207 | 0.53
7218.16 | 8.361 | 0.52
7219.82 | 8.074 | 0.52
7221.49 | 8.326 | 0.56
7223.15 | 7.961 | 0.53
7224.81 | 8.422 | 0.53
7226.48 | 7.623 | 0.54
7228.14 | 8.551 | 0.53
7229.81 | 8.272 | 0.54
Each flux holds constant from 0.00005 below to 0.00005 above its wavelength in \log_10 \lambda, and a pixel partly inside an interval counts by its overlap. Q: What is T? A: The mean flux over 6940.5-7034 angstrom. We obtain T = 8.97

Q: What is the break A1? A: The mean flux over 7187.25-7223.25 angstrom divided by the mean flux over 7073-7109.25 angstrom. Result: 0.9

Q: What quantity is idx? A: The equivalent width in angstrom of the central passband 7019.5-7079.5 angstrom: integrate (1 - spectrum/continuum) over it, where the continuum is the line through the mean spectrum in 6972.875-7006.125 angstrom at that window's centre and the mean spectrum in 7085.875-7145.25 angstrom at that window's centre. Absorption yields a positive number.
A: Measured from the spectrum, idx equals 0.6 angstrom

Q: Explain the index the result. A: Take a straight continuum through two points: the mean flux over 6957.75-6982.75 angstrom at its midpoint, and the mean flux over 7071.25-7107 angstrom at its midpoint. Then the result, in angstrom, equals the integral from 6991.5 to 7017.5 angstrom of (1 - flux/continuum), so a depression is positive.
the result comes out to 0.5 angstrom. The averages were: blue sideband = 9.14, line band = 8.87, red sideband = 8.77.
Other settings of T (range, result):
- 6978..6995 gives 8.79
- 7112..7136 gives 8.69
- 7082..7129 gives 8.78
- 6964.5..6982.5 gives 9.08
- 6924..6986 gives 9.14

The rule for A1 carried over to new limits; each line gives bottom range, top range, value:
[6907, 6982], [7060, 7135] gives 0.96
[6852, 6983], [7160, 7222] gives 0.91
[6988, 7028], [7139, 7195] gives 0.95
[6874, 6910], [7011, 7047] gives 0.94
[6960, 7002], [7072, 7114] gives 0.98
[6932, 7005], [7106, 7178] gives 0.95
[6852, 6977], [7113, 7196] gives 0.92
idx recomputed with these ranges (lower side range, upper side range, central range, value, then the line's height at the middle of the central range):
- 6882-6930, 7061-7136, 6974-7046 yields 1.40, 8.99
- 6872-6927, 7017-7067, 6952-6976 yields -0.65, 9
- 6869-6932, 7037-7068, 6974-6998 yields 0.47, 8.93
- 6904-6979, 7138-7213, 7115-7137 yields -0.54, 8.5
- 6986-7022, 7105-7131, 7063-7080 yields -0.08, 8.84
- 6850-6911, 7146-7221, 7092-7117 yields -1.15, 8.55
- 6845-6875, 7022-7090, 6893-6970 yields -1.76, 8.97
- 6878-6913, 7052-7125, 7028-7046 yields 0.28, 8.92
